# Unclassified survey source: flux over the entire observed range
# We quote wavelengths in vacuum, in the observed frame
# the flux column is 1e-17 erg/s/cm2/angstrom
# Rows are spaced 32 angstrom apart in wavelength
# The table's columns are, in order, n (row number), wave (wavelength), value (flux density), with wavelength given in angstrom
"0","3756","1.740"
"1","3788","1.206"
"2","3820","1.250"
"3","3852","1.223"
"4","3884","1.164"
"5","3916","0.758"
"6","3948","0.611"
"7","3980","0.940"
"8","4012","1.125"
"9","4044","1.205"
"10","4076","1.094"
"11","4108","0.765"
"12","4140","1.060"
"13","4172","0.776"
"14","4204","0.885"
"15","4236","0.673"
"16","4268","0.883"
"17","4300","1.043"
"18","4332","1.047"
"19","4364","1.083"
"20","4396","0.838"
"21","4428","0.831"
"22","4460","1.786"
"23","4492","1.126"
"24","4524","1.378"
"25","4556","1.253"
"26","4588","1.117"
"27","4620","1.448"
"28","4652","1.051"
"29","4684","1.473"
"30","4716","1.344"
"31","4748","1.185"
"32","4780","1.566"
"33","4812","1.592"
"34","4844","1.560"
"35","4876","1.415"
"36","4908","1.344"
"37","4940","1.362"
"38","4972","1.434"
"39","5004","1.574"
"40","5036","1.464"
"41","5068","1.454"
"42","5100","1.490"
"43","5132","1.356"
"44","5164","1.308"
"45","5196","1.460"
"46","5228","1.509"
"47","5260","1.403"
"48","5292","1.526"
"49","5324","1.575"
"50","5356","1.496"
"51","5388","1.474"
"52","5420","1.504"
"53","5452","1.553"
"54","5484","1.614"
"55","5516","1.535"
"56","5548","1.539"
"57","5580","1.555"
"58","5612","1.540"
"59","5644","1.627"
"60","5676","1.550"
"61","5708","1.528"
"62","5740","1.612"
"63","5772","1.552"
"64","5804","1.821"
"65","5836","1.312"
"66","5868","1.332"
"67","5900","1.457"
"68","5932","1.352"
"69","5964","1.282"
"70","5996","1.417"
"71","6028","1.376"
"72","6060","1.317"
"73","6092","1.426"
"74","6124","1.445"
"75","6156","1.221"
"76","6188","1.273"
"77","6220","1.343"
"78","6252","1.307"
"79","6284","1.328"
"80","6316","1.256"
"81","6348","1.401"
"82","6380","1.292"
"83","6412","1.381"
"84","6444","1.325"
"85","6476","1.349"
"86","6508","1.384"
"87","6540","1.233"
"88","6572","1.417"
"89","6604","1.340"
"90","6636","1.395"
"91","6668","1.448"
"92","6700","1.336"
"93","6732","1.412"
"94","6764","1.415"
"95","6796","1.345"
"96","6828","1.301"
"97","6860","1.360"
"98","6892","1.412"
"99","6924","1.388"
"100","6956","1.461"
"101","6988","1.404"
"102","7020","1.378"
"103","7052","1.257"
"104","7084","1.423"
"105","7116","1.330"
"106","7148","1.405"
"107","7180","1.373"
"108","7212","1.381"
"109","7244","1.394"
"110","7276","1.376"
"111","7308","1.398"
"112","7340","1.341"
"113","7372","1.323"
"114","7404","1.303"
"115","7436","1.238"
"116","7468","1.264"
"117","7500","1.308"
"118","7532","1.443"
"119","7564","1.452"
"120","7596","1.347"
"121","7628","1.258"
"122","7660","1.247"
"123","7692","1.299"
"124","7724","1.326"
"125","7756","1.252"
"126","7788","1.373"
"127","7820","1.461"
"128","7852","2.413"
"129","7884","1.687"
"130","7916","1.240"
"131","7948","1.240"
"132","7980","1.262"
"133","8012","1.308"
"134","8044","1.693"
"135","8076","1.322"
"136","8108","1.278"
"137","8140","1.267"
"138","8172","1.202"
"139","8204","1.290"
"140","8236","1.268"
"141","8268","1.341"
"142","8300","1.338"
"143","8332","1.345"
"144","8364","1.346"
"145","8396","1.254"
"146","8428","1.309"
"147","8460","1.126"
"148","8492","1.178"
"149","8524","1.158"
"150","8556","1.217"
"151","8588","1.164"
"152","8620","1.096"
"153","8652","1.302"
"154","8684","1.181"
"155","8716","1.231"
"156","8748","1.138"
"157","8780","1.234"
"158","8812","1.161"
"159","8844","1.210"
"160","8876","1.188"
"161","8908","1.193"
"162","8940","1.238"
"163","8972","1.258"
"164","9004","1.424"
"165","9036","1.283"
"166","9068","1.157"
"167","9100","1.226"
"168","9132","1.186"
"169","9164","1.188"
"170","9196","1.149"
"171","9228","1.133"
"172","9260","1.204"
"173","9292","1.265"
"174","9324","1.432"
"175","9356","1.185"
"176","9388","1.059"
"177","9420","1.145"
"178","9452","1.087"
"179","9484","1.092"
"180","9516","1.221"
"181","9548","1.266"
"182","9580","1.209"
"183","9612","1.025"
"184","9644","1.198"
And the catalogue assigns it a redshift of 0.196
